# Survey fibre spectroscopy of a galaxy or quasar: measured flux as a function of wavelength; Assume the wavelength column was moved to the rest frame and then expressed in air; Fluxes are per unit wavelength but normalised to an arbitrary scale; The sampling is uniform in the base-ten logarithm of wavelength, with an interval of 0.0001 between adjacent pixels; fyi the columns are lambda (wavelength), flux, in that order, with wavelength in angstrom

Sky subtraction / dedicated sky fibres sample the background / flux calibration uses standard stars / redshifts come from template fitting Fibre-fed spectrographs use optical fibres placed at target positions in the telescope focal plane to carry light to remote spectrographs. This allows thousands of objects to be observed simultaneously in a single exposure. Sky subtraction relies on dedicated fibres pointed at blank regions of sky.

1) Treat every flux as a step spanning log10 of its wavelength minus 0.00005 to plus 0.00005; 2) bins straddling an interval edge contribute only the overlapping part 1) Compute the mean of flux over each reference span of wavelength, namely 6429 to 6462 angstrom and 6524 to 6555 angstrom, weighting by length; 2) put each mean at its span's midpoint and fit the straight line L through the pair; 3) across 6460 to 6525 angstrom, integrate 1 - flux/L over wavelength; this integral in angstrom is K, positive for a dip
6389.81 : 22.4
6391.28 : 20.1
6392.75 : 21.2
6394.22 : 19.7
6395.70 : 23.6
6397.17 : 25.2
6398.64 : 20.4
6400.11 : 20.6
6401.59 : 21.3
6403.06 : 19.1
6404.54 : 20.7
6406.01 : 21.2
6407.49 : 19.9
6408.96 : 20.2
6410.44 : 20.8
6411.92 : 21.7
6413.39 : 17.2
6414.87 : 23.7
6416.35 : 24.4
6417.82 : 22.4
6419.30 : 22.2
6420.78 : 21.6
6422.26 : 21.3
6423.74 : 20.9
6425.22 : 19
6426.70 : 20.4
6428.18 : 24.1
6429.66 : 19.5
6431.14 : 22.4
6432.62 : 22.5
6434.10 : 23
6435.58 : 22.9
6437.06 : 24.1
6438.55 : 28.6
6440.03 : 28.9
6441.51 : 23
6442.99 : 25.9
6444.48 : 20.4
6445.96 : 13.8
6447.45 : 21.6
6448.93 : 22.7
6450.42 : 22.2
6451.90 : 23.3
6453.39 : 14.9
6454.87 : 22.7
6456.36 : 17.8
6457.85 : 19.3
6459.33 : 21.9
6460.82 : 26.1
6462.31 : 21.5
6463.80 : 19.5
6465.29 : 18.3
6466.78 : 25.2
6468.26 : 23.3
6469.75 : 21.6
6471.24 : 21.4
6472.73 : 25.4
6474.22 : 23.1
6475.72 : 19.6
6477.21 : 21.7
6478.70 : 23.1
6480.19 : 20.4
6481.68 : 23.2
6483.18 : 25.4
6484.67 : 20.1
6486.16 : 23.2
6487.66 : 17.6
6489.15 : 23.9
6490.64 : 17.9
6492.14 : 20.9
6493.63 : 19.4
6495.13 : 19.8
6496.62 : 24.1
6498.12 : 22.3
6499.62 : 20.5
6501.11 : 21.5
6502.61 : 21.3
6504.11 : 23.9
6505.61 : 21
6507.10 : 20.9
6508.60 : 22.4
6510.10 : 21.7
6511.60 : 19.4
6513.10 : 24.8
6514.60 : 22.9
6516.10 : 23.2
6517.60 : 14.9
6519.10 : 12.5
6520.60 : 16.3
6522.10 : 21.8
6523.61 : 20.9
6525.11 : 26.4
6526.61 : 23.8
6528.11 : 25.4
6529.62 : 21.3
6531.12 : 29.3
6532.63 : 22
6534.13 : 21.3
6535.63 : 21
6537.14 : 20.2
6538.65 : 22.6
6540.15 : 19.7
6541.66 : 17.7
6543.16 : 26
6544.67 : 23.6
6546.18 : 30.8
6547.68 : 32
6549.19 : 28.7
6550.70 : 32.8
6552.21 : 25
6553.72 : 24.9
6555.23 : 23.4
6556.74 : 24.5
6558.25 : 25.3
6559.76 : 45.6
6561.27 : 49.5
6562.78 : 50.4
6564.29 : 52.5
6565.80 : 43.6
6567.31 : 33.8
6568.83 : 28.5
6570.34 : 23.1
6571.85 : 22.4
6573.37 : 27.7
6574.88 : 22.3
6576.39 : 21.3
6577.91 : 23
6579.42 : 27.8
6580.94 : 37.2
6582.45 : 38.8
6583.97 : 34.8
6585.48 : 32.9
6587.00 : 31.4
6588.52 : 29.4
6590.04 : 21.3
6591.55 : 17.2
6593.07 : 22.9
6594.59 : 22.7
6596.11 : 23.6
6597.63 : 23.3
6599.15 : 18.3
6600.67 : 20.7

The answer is 5.5 angstrom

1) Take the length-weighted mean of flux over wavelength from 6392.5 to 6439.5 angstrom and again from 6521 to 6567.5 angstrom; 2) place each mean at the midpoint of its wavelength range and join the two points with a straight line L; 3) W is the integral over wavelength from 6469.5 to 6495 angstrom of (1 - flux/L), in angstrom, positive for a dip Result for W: 3.6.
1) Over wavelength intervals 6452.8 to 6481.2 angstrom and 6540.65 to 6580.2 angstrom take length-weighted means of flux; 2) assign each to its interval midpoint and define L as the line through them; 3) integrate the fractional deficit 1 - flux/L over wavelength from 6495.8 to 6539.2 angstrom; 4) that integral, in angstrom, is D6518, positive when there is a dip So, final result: 7.35 angstrom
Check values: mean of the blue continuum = 21.5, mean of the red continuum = 30.2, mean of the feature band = 21.7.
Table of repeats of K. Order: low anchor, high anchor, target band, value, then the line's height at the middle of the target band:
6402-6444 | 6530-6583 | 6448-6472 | 2.71 angstrom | 24.1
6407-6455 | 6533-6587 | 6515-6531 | 3.70 angstrom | 27.3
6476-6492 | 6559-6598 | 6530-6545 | 2.60 angstrom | 27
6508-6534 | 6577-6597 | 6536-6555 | -0.93 angstrom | 24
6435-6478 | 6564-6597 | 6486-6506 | 2.48 angstrom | 24.2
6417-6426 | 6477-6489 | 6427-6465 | -0.90 angstrom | 21.5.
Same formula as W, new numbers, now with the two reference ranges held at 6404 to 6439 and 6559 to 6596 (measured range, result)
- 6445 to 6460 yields 2.4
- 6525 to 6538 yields 2.4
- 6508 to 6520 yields 3.2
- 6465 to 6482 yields 1.9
